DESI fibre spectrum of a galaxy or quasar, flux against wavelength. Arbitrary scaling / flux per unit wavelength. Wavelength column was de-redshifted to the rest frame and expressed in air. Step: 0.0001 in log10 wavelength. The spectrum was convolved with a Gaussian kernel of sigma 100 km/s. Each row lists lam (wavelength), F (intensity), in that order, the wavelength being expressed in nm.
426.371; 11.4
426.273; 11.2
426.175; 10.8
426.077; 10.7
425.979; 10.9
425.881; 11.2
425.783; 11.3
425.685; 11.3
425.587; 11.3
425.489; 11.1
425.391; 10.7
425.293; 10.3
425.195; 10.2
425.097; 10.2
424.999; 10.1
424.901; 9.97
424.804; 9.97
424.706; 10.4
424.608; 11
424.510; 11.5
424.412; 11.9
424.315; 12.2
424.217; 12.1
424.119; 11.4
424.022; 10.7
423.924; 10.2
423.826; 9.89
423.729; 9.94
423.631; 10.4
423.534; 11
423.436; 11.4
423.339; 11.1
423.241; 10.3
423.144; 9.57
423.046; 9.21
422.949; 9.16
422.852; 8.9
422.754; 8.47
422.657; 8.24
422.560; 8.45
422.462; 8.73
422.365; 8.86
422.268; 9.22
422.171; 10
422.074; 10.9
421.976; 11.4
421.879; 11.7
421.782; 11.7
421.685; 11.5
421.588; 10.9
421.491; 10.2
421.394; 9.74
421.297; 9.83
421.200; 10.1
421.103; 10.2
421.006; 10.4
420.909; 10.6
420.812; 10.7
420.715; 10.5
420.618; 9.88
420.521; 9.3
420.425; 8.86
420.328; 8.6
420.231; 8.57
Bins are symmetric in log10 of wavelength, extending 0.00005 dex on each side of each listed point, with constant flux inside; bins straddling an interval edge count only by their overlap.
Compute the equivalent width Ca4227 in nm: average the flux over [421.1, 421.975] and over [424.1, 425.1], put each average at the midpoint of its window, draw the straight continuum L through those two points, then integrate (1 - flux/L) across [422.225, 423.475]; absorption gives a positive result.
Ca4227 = 0.17 nm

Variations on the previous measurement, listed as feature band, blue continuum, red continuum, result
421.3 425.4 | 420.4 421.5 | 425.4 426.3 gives 0.09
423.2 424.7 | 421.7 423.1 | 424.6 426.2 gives -0.12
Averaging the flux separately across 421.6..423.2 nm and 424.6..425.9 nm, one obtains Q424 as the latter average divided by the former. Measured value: 1.09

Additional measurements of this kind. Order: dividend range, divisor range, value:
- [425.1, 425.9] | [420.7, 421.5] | 1.06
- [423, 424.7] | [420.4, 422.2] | 1.03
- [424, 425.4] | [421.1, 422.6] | 1.06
